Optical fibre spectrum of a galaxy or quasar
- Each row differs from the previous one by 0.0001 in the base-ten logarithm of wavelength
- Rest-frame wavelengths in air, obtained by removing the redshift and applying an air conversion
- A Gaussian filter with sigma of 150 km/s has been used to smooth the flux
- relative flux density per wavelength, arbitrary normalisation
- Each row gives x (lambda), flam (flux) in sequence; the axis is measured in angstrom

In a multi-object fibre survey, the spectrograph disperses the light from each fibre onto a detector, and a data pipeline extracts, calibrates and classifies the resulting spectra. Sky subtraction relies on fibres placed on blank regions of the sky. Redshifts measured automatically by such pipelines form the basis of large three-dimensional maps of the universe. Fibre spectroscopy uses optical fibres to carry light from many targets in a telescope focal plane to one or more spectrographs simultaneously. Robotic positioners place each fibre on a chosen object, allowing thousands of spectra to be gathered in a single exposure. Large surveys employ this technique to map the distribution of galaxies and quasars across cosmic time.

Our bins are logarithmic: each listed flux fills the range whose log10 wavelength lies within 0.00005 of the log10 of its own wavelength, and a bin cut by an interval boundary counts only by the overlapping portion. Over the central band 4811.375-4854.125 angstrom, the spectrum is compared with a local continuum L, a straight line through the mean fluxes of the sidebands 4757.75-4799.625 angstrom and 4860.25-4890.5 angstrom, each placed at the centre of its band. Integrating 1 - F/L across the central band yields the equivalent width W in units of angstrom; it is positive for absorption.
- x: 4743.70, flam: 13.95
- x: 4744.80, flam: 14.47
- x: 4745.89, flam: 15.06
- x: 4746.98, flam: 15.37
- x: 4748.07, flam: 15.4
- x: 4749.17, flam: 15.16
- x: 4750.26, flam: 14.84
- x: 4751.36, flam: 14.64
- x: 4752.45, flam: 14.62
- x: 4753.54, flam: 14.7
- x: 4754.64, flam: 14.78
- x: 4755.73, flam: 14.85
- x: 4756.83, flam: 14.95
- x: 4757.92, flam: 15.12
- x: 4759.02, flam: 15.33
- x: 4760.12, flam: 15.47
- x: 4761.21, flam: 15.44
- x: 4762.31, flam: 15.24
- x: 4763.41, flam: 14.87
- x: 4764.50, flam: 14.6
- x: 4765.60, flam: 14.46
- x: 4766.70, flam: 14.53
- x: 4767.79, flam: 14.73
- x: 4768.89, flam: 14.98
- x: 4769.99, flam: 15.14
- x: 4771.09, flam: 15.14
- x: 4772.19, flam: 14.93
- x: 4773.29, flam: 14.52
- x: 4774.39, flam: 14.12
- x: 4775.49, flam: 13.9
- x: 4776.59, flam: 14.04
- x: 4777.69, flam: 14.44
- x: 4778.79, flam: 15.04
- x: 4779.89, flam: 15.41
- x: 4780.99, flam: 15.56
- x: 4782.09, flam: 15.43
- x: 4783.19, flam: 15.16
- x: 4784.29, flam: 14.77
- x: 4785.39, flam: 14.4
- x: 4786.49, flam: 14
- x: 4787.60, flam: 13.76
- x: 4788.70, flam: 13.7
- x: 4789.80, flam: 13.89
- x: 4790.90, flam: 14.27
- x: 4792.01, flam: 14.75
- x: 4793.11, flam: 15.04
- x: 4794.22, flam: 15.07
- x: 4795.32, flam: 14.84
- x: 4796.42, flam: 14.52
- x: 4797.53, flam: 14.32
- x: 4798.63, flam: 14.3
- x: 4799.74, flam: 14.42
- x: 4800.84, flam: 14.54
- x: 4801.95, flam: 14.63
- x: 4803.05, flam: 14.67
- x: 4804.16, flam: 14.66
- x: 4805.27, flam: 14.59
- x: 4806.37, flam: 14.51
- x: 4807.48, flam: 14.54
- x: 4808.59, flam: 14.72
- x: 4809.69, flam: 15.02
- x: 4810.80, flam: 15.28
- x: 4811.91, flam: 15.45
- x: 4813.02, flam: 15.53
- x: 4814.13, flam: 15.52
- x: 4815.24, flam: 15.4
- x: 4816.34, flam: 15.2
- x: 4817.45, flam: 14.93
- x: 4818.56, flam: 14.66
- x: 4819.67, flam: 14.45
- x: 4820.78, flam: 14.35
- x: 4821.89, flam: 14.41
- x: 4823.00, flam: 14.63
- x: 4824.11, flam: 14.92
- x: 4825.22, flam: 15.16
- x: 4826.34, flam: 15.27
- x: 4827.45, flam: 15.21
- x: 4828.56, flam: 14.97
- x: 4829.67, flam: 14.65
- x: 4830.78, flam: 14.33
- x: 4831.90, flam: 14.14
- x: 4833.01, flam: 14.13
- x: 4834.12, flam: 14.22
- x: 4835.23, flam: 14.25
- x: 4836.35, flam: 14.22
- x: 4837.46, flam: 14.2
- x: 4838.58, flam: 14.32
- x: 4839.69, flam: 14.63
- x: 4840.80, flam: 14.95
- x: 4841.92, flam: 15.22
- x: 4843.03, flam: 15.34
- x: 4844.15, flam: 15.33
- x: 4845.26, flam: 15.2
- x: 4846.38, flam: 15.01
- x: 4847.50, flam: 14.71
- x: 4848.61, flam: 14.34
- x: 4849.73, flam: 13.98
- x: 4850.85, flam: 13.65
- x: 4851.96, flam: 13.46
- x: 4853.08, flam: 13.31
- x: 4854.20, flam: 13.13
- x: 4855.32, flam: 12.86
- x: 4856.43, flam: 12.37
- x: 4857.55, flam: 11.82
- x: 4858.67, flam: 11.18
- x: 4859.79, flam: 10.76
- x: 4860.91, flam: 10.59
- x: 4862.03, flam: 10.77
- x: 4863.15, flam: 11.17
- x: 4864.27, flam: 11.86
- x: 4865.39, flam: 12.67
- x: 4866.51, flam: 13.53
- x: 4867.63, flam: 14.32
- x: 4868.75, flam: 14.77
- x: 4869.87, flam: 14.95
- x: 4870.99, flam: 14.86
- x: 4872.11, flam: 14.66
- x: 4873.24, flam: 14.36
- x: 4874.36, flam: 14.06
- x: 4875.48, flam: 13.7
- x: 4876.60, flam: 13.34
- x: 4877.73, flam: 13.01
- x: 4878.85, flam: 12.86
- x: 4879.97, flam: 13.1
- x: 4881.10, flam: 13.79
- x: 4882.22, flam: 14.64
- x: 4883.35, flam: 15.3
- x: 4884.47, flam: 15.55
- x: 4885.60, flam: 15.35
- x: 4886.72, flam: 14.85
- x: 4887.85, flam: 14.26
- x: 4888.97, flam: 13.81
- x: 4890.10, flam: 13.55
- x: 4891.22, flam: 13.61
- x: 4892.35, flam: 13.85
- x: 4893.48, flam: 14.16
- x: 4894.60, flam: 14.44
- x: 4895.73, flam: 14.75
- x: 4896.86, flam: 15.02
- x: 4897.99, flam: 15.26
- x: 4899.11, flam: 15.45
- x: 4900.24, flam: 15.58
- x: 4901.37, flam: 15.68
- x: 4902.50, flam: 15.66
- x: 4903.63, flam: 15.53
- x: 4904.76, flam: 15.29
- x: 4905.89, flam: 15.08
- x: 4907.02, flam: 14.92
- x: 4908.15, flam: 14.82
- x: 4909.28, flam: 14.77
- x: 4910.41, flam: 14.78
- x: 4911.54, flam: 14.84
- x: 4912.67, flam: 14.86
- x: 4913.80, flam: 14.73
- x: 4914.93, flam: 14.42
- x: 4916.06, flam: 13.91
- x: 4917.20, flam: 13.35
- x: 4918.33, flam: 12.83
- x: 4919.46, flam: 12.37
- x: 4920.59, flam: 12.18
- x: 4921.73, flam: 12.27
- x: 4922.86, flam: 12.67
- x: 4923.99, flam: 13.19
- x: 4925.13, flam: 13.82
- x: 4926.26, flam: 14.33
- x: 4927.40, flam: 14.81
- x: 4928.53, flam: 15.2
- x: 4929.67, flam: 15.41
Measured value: -1.6 angstrom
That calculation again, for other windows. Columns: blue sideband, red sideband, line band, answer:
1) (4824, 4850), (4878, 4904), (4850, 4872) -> 2.8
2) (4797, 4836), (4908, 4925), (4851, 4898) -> 1.9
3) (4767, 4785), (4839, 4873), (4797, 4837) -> -1.6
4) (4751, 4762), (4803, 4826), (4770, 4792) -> 0.6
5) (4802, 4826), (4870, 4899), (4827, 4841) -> 0.2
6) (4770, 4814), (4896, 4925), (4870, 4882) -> 0.5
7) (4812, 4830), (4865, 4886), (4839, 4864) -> 2.0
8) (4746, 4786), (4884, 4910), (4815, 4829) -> 0.0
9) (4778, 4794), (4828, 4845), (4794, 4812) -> -0.1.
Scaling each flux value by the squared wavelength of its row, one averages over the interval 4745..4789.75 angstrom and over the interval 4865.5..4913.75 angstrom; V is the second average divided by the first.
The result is 1.03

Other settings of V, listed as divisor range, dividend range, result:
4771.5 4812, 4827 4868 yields 0.95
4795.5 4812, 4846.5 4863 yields 0.88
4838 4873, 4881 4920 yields 1.10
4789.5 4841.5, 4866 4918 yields 1.02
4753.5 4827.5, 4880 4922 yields 1.02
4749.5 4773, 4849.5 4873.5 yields 0.90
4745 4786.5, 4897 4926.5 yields 1.02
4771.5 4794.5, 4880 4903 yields 1.05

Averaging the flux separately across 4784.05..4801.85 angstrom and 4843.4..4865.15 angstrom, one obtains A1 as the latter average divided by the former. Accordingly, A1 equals 0.90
